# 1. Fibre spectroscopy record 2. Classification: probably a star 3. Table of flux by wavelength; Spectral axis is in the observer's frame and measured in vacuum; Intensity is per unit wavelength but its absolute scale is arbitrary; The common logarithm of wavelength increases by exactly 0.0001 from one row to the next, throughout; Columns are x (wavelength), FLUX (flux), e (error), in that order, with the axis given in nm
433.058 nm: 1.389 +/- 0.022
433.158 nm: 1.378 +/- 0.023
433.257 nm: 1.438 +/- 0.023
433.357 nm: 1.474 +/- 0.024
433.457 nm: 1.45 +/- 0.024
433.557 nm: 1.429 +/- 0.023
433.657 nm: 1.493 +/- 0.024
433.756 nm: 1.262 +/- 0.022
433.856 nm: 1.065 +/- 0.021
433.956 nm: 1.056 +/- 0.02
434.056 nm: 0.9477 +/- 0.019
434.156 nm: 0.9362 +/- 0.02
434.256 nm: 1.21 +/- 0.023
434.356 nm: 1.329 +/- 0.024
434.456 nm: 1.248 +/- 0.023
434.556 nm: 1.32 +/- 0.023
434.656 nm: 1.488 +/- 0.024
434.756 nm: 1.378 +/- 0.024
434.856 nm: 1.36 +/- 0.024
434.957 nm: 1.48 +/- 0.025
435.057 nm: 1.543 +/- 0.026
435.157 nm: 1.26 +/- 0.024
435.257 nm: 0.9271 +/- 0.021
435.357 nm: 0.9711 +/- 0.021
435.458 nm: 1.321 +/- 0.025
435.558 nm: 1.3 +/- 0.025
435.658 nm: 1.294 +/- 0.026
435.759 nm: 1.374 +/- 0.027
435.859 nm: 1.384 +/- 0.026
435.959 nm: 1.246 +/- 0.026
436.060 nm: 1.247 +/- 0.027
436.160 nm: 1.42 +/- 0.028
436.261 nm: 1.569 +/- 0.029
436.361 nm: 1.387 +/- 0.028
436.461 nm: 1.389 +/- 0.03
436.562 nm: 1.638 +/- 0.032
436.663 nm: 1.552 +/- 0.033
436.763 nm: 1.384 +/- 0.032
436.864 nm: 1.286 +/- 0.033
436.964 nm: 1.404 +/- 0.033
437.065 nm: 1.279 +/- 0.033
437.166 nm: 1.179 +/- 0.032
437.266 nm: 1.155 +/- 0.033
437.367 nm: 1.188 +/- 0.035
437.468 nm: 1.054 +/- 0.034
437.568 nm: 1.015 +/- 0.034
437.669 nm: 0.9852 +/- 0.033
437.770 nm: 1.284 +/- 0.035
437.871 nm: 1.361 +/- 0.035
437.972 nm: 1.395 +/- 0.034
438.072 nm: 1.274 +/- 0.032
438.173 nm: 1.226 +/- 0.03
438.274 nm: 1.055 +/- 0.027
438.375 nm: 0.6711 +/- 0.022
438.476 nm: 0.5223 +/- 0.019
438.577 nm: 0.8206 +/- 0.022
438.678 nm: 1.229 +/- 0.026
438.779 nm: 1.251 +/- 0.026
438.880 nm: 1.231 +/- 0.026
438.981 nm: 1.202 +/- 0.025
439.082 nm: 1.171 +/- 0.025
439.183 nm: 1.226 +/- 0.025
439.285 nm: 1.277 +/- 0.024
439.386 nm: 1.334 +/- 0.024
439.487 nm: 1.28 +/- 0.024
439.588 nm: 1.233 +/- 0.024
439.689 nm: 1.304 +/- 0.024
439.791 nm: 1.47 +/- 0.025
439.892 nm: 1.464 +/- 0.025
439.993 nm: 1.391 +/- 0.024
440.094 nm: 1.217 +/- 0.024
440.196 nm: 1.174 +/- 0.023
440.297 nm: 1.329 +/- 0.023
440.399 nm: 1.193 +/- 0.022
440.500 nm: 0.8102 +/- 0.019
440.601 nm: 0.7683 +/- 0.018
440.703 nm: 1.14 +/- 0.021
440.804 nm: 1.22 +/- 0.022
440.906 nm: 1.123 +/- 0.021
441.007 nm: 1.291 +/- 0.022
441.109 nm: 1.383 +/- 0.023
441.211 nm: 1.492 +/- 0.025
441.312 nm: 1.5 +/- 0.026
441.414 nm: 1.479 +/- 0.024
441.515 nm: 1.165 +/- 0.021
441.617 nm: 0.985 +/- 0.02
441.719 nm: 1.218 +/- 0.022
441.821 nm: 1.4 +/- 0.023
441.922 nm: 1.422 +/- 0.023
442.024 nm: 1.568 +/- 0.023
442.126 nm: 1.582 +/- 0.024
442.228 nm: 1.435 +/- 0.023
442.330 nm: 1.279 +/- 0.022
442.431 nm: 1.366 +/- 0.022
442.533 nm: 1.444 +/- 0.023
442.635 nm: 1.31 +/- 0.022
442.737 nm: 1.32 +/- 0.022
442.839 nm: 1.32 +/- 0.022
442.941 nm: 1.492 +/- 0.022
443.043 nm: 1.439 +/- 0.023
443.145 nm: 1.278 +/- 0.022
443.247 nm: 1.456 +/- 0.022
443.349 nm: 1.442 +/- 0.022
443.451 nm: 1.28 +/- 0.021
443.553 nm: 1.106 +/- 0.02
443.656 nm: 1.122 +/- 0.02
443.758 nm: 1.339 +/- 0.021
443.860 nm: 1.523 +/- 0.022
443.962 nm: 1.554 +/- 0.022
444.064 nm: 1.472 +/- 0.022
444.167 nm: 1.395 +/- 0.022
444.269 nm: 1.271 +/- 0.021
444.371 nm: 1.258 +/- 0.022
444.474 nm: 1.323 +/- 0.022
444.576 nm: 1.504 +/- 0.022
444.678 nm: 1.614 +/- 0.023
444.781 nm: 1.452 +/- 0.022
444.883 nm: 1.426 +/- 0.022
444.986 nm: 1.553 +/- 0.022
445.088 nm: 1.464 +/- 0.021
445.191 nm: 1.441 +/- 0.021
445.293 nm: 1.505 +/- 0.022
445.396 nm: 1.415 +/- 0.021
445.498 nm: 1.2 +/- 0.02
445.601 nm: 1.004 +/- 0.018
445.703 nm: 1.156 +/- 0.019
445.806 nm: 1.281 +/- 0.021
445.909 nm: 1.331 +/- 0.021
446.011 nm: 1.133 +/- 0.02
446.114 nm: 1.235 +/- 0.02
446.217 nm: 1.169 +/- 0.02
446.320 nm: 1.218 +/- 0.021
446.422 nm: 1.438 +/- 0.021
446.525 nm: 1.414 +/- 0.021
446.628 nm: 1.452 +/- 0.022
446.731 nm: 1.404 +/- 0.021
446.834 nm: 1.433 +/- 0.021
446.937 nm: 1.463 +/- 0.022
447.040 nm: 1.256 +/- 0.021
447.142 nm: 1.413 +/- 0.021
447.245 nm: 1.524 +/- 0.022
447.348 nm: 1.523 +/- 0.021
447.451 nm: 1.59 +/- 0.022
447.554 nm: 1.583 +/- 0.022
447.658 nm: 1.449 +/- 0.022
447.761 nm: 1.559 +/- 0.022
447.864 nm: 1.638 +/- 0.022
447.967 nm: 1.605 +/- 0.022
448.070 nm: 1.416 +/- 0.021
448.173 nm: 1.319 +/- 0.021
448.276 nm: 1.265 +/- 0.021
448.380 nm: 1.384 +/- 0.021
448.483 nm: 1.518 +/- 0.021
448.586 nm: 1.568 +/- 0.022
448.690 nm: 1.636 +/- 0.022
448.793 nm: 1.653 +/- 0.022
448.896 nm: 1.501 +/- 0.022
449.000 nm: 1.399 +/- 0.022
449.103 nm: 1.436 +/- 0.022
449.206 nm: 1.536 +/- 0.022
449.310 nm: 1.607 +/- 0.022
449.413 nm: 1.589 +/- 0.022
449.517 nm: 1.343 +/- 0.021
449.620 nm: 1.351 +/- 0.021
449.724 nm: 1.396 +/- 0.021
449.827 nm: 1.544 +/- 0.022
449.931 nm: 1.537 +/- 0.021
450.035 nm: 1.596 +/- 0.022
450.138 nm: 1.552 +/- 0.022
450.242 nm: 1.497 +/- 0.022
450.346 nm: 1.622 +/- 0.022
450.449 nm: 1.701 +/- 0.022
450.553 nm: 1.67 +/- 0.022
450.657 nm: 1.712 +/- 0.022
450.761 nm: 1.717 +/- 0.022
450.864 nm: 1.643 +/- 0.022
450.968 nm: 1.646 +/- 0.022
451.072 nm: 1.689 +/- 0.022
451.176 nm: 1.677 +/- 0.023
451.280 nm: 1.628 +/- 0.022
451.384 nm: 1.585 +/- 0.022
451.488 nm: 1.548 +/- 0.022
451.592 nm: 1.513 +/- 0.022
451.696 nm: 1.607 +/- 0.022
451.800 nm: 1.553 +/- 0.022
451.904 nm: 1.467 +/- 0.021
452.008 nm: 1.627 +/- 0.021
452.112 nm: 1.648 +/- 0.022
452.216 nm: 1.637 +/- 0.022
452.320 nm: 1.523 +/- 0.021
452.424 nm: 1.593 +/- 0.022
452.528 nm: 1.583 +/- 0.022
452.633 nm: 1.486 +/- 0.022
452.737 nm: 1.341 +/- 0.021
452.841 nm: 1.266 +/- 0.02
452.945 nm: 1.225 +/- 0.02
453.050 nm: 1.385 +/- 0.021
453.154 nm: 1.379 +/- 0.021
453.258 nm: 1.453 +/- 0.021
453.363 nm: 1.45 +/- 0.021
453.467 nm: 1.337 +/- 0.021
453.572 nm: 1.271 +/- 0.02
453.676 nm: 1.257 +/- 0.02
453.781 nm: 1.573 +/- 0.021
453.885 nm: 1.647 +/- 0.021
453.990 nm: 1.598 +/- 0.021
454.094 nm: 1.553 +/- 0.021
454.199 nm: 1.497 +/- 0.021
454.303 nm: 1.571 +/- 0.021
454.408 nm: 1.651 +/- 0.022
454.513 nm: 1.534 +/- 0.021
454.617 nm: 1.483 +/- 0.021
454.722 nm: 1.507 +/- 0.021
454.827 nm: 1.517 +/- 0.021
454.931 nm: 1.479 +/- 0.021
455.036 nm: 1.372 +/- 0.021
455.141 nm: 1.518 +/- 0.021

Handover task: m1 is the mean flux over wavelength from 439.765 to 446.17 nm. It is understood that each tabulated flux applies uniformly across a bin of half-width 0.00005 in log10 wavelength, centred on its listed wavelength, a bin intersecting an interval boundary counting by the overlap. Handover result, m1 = 1.33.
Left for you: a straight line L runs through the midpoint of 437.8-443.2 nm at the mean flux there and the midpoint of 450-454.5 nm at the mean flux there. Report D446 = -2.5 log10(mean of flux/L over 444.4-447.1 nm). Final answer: 0.02 mag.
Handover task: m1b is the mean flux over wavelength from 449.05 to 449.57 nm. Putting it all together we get 1.5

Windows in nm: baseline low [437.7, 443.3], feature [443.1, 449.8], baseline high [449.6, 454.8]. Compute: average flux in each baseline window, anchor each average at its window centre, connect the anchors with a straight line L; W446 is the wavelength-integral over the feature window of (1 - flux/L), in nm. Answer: -0.058 nm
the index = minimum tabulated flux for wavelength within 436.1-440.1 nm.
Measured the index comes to 0.5223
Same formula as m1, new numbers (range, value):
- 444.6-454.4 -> 1.48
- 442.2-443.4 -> 1.38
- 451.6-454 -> 1.47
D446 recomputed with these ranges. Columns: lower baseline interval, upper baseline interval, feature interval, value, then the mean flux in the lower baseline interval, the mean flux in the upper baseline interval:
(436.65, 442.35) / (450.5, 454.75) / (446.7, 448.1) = -0.06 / 1.23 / 1.53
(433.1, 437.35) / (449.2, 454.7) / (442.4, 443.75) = 0.06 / 1.31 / 1.53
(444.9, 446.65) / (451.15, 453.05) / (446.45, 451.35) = -0.08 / 1.32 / 1.52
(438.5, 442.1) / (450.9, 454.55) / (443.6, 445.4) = -0.07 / 1.25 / 1.51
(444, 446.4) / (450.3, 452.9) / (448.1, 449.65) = 0.01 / 1.34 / 1.59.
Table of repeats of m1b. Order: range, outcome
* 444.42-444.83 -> 1.47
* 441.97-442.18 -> 1.57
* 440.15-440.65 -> 1.06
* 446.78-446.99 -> 1.44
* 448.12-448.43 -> 1.32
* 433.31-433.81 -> 1.42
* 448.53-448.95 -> 1.59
